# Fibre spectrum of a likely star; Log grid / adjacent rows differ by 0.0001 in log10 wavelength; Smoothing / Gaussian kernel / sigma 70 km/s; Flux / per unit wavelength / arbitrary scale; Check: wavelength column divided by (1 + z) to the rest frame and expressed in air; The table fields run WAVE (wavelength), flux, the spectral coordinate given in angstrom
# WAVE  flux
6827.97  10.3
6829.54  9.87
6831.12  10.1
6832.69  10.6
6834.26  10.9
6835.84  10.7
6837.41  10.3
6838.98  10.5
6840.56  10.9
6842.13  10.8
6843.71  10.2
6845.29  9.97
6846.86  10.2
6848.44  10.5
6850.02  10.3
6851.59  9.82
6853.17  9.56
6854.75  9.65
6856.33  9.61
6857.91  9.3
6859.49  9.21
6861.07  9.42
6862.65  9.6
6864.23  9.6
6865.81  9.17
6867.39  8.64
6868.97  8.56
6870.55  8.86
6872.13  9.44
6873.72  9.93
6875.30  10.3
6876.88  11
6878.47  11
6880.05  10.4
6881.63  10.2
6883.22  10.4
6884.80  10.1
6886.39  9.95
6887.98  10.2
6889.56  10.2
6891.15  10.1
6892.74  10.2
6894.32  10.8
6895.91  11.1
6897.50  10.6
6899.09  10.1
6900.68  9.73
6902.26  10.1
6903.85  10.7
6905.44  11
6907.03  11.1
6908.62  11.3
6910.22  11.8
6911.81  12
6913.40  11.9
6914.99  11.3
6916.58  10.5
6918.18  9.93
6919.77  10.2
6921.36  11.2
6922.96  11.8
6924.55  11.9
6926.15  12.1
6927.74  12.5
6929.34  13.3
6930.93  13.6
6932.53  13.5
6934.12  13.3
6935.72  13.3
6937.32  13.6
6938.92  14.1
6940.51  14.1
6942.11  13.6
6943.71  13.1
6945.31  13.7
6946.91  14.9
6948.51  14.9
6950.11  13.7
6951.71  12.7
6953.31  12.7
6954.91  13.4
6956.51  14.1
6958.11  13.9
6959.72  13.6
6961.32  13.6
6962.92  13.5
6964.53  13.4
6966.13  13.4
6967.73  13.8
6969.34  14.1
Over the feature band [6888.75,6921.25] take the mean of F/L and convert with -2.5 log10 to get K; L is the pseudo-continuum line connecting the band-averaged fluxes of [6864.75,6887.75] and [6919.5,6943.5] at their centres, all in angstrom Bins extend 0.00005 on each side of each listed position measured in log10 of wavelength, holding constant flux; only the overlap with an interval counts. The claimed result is 0.07 mag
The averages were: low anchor 9.86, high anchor 12.9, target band 10.7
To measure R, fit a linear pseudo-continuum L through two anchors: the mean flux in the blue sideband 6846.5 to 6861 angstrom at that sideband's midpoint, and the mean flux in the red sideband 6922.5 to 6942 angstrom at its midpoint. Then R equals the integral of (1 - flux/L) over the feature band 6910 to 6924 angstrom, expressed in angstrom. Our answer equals 1.5 angstrom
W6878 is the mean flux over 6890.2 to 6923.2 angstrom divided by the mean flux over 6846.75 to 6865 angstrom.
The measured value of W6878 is 1.11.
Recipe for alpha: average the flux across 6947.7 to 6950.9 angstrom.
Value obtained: 14.3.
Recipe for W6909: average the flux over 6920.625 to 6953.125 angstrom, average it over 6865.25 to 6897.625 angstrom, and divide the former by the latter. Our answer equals 1.32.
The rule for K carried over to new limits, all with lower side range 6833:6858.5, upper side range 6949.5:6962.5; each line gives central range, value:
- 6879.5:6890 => 0.117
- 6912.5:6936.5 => 0.046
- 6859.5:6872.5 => 0.180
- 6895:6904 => 0.140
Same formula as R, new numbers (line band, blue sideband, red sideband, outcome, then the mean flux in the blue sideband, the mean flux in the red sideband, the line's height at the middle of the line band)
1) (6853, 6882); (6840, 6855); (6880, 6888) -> 1.5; 10.2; 10.2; 10.2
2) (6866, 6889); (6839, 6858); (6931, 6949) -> 2.8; 10.1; 13.8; 11.3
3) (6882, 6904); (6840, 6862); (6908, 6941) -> 1.9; 9.95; 12.2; 11.3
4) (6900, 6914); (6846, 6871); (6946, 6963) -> 0.7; 9.51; 13.7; 11.6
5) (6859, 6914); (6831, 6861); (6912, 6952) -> 5.5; 10.1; 12.7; 11.4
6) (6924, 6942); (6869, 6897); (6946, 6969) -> -1.0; 10.2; 13.7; 12.5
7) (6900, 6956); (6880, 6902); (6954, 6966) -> -1.3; 10.3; 13.6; 12.1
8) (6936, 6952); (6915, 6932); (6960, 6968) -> -1.6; 11.7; 13.5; 12.6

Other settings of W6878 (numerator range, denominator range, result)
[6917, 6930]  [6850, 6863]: 1.21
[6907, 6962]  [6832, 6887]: 1.28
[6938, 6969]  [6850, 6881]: 1.42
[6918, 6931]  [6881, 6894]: 1.16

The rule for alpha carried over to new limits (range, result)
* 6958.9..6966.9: 13.5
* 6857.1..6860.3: 9.25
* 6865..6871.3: 8.82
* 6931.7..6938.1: 13.4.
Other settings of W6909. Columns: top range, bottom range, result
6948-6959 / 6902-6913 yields 1.21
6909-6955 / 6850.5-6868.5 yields 1.35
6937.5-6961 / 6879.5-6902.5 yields 1.34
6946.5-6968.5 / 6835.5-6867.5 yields 1.38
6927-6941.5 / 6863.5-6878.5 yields 1.41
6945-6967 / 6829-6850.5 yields 1.31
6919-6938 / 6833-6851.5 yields 1.20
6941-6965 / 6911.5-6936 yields 1.14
